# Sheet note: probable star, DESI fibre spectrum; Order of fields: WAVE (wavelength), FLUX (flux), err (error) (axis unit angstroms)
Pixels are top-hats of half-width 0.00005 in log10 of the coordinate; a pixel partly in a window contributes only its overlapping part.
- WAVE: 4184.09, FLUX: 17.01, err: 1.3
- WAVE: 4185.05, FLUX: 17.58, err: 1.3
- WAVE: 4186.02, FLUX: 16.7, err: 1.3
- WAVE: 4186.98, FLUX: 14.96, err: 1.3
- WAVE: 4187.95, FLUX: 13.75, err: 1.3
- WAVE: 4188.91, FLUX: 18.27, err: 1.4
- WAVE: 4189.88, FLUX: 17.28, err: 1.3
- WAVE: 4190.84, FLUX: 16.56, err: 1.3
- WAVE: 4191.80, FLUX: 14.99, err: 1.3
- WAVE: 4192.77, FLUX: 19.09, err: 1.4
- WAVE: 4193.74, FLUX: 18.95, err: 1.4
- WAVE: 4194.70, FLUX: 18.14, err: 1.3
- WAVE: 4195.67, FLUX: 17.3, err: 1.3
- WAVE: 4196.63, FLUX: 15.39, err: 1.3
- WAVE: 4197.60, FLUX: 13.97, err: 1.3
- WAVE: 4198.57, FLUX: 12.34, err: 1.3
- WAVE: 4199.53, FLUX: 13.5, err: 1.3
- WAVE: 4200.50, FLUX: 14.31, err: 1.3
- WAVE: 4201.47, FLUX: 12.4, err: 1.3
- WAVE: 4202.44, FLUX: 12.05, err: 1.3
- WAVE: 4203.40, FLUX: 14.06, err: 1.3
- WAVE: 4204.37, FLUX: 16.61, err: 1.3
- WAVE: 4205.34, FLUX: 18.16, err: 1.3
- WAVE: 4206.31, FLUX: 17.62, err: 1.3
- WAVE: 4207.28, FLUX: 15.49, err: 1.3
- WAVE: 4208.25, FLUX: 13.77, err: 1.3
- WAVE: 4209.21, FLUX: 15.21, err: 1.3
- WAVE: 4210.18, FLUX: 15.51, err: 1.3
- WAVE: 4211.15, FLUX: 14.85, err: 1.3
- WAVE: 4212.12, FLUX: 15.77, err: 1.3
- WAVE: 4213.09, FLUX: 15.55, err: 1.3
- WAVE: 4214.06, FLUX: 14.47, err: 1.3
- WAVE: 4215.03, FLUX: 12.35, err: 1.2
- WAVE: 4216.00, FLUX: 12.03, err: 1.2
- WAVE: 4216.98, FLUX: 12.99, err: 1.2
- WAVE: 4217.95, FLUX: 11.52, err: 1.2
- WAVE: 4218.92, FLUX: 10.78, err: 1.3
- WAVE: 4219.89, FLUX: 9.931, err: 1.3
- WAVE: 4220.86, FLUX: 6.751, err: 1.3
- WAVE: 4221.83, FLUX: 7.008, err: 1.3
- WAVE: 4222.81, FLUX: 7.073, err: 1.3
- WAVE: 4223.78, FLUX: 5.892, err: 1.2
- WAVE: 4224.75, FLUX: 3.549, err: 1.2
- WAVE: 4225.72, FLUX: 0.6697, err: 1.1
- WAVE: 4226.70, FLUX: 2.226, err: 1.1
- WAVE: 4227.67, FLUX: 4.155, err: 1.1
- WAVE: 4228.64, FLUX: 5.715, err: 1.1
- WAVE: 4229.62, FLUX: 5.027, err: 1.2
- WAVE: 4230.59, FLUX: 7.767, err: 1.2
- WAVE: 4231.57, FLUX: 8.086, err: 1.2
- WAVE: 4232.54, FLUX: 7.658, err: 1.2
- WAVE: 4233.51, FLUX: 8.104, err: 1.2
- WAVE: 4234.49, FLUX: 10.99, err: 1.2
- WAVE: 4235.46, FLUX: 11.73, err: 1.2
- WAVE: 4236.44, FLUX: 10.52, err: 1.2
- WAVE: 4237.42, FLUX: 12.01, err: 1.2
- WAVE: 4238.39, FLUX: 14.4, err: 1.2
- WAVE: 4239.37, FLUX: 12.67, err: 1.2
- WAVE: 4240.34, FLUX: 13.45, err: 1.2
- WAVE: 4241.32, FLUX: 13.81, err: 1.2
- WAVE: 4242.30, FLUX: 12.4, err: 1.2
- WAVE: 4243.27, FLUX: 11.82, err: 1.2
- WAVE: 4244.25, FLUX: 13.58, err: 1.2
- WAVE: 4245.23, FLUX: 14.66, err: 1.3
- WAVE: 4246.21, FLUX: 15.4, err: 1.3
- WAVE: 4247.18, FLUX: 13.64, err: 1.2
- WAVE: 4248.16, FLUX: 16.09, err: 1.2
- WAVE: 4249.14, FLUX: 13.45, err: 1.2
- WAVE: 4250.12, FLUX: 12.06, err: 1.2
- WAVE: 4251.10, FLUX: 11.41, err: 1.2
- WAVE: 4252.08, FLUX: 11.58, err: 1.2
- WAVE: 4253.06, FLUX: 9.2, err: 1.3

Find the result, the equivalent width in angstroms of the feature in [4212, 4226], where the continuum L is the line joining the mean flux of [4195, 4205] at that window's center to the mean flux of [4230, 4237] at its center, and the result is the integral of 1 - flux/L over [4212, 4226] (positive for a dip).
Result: 2.3 angstroms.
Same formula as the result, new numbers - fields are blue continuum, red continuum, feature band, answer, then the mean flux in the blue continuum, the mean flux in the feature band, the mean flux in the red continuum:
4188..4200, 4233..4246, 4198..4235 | 9.4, 16.2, 10.8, 12.4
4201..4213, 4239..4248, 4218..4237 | 9.5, 15.1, 7.15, 13.6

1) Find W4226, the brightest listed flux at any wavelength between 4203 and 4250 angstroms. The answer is 18.16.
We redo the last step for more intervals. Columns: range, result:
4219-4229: 9.931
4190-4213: 19.09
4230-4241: 14.4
